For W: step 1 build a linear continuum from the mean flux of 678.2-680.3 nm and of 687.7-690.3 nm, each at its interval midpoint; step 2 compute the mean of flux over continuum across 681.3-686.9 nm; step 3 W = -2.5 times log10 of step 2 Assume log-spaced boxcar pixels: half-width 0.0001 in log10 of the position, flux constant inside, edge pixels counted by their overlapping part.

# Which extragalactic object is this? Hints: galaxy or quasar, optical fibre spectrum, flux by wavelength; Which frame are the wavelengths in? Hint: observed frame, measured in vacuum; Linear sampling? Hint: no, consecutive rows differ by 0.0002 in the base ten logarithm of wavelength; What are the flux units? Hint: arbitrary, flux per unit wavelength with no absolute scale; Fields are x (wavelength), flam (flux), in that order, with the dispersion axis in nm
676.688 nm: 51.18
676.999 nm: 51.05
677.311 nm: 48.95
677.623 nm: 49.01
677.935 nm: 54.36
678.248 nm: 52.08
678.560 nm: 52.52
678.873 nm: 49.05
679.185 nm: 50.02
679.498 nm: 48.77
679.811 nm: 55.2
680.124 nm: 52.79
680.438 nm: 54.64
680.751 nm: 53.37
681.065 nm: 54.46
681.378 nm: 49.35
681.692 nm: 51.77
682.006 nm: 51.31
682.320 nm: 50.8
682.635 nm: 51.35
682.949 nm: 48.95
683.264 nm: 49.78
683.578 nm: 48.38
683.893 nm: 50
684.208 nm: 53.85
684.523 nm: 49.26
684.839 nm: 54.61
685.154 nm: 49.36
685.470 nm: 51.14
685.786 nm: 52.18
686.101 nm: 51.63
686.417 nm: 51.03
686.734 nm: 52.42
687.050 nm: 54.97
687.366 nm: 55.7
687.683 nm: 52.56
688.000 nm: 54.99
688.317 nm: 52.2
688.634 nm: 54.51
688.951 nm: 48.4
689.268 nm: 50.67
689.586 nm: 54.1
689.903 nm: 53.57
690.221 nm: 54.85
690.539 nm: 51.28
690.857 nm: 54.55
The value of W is 0.02 mag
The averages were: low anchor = 51.5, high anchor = 52.8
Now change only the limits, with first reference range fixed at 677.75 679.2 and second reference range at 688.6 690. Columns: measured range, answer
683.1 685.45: 0.02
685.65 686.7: 0.00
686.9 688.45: -0.04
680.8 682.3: 0.00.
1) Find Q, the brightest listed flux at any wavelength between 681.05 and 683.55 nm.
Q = 54.46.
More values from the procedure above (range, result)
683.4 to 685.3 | 54.61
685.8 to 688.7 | 55.7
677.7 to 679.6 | 54.36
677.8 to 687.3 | 55.2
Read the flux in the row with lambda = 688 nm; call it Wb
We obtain 54.99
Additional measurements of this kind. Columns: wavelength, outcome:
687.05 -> 54.97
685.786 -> 52.18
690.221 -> 54.85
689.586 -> 54.1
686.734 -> 52.42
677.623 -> 49.01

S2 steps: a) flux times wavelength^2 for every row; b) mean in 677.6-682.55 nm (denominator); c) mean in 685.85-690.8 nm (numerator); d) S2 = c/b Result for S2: 1.04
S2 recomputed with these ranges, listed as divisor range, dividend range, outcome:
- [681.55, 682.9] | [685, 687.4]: 1.03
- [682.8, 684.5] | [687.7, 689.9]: 1.06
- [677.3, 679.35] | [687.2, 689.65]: 1.07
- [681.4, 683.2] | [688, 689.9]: 1.05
